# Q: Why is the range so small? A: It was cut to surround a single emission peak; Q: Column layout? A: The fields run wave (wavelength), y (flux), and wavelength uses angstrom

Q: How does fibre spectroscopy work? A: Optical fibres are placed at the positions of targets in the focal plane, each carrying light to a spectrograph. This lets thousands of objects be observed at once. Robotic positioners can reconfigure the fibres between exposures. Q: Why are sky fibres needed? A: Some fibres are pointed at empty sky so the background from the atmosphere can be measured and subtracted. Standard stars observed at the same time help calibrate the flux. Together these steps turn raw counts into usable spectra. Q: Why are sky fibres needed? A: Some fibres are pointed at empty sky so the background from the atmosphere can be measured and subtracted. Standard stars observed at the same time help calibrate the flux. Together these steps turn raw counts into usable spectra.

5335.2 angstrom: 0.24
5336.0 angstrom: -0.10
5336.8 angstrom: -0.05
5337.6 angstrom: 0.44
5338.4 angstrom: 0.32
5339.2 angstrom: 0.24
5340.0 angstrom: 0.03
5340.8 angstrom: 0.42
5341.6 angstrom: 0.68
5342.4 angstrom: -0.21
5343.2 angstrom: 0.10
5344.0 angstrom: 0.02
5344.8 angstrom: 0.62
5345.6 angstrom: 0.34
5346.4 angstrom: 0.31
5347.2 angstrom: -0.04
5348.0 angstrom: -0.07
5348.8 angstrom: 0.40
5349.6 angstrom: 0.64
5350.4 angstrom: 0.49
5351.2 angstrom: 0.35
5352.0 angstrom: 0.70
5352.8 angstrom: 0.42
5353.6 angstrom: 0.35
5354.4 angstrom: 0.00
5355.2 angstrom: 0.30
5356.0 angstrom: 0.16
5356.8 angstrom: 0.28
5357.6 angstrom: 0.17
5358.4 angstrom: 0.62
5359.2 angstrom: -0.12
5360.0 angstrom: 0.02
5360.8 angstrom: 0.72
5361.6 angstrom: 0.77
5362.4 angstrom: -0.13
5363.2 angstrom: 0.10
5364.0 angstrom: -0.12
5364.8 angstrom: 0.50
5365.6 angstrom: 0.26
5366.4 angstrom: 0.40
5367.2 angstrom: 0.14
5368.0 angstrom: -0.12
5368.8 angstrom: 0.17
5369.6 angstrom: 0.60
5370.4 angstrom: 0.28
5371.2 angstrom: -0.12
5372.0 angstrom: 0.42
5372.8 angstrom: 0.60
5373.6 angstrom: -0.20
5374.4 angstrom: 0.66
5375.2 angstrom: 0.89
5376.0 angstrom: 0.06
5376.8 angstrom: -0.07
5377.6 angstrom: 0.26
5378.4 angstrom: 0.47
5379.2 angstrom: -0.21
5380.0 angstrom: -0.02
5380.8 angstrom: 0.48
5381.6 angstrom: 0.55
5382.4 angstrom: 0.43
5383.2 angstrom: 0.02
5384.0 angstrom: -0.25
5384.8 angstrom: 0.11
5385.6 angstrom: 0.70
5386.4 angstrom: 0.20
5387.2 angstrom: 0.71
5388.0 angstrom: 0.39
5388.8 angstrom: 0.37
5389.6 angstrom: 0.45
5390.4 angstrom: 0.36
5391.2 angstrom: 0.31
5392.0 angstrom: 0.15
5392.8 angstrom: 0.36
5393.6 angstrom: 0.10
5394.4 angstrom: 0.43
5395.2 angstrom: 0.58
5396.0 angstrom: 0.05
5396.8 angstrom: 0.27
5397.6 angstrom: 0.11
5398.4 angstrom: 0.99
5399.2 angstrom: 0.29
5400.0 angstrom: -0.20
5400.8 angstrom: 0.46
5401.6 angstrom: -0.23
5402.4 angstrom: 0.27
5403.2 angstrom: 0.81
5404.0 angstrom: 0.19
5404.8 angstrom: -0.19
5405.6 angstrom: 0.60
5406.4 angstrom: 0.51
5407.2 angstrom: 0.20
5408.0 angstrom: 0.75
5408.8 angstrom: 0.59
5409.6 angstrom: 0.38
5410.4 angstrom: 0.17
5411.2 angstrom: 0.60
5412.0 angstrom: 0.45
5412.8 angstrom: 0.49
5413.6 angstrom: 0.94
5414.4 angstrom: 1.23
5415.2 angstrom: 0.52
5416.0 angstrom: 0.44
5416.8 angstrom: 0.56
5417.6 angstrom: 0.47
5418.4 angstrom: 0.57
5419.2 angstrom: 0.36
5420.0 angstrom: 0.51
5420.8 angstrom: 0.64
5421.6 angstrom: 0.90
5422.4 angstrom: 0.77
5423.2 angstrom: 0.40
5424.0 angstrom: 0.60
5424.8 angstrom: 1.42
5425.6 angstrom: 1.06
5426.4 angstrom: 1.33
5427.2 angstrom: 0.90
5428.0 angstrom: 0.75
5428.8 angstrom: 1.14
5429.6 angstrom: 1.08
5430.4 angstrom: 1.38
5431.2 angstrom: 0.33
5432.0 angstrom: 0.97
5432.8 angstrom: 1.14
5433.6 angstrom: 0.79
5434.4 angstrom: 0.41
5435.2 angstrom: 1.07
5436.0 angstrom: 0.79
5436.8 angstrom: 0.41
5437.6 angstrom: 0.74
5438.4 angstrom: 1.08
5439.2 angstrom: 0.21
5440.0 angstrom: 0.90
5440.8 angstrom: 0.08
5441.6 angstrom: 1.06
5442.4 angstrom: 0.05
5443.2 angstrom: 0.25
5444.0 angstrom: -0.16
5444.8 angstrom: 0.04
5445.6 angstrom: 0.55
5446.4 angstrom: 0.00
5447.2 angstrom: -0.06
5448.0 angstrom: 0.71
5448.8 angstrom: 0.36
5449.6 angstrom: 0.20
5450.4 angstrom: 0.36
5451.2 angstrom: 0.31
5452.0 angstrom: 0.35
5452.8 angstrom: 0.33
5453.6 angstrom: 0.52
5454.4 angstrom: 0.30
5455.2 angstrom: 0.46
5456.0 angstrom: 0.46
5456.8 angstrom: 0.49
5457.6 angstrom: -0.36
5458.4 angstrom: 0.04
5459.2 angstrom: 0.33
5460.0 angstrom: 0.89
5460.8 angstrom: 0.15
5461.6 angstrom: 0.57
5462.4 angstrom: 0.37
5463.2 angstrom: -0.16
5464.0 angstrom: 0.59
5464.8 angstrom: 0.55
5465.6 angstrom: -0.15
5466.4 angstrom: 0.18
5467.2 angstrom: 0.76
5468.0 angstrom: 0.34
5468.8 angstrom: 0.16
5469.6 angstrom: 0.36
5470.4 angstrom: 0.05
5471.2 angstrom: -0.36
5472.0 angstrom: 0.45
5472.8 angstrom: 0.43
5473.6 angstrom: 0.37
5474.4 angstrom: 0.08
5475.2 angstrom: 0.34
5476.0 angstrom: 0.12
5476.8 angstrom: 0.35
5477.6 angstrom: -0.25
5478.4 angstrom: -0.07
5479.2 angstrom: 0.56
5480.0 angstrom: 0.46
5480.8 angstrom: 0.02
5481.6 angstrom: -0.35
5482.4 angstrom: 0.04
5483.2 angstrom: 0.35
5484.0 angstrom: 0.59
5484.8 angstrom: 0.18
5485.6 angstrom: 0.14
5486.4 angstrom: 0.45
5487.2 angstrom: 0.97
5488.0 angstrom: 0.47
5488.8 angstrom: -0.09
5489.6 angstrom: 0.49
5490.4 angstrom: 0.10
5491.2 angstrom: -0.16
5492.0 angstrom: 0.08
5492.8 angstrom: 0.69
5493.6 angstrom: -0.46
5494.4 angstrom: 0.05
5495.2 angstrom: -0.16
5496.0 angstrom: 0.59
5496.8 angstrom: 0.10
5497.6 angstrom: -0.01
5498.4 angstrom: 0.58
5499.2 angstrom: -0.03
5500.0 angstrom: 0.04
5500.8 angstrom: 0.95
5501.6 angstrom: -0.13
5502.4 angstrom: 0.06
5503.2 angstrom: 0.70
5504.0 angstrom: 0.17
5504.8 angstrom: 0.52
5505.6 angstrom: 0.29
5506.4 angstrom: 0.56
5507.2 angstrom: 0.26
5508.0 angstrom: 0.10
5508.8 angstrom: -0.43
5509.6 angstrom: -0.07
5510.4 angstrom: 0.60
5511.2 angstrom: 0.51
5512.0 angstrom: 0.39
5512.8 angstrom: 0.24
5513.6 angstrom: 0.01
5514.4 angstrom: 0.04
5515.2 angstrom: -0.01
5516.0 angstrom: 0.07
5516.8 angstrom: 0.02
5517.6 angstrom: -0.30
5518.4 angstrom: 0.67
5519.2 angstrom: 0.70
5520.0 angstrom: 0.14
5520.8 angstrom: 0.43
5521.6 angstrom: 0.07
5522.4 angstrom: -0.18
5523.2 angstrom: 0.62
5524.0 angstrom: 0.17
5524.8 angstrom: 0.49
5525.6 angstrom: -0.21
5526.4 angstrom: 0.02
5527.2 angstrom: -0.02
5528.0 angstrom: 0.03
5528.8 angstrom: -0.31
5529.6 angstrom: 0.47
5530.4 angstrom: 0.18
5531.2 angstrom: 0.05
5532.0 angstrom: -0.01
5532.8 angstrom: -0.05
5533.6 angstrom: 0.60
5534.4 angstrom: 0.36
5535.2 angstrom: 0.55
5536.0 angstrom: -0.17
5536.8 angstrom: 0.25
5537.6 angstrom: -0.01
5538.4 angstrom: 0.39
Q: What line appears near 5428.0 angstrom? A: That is C III] 1909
